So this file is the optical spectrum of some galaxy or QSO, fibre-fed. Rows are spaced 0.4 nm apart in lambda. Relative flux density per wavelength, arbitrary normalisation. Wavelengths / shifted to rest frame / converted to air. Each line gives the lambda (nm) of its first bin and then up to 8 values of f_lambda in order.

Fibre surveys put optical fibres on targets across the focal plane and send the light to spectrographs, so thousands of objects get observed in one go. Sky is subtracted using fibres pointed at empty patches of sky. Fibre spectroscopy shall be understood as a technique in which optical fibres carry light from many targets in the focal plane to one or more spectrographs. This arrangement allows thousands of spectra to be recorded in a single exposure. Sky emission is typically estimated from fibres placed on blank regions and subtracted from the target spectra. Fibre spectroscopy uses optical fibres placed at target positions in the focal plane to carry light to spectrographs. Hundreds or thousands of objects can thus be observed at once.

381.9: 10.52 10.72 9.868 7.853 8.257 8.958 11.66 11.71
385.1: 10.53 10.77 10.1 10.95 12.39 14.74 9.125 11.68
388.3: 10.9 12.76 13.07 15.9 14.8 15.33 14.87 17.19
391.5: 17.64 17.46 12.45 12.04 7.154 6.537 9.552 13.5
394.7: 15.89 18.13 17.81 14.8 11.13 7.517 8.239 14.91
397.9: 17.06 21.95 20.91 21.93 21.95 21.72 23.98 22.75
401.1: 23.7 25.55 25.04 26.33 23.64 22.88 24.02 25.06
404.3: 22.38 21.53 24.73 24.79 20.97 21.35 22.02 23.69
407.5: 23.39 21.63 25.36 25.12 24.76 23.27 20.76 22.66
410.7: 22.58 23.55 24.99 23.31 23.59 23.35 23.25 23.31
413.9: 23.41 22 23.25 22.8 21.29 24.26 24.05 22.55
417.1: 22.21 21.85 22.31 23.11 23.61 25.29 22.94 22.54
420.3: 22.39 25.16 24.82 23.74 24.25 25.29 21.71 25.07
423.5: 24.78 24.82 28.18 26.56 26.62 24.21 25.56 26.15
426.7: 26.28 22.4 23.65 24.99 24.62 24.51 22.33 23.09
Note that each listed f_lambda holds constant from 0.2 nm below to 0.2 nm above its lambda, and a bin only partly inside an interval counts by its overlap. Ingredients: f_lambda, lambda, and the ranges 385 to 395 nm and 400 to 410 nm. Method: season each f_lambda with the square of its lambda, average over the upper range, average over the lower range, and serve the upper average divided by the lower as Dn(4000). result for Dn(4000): 1.99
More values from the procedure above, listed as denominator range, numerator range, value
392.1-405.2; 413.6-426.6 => 1.45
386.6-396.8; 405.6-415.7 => 1.90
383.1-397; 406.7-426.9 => 2.18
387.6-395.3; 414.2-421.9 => 1.97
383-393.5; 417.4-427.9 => 2.36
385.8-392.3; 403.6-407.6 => 1.82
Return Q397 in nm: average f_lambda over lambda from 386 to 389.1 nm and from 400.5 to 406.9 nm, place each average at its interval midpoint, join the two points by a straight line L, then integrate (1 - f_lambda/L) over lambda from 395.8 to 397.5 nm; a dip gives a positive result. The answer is 0.712 nm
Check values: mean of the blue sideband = 11.8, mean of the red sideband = 23.5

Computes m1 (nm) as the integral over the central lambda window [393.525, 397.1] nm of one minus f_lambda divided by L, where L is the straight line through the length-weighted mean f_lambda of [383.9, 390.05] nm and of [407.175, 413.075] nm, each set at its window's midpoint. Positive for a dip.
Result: 0.70 nm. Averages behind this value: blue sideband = 11.9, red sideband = 23.5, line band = 12.9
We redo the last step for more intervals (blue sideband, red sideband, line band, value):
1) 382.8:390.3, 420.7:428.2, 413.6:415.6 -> -0.111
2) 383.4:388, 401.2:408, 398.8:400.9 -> -0.211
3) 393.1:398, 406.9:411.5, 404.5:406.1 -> -0.212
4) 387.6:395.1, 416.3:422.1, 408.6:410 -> -0.266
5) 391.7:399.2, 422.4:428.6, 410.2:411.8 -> -0.304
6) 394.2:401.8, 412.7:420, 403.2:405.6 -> -0.455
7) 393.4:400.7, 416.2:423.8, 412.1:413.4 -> -0.129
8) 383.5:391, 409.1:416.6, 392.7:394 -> 0.573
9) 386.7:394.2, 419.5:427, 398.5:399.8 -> -0.445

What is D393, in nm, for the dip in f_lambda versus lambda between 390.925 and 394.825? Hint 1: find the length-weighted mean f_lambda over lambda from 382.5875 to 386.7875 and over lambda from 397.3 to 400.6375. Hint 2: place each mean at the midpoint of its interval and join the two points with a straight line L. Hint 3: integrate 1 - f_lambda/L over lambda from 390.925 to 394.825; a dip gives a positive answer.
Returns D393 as 0.77 nm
